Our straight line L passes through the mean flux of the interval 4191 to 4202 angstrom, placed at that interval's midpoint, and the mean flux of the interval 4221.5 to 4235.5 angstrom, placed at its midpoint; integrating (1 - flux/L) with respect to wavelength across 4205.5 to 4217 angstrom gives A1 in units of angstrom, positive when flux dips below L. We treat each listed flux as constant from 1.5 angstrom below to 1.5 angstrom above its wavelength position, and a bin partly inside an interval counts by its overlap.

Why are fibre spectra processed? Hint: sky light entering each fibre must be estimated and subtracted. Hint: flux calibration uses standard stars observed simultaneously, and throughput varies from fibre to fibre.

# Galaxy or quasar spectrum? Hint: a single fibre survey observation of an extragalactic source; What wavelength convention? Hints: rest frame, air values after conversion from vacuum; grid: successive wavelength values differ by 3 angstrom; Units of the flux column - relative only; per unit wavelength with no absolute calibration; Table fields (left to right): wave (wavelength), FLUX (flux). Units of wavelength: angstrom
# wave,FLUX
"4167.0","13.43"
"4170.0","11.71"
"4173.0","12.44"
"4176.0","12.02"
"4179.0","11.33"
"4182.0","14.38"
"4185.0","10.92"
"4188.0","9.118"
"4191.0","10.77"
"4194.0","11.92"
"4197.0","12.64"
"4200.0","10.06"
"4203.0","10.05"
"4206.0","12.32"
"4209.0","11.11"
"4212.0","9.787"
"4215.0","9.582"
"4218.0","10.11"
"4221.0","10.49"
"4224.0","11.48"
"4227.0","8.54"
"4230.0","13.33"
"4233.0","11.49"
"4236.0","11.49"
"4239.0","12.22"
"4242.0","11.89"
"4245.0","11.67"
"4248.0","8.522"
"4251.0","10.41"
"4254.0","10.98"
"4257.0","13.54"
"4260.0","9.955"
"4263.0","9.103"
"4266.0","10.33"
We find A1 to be 0.8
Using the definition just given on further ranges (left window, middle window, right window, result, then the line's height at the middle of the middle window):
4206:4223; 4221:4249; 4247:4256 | -2.32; 10.3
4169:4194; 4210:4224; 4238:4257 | 1.42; 11.3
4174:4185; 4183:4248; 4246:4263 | 2.84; 11.5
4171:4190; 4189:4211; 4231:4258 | 0.75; 11.6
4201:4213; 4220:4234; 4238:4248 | 0.10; 11.1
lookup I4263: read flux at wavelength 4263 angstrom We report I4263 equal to 9.103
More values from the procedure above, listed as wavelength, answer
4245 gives 11.67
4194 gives 11.92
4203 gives 10.05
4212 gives 9.787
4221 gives 10.49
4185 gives 10.92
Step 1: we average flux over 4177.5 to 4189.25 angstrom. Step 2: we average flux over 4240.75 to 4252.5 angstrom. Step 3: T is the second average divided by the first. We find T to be 0.9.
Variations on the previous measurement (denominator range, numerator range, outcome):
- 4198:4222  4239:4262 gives 1.05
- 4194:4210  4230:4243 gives 1.06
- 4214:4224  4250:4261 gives 1.10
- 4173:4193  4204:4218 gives 0.92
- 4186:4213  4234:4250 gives 1.02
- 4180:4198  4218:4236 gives 0.95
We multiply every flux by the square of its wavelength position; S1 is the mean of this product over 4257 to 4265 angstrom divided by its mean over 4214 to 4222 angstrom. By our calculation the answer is 1.05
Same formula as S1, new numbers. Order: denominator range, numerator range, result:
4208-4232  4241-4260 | 1.06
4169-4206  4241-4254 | 0.95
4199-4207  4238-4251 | 1.04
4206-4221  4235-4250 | 1.08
